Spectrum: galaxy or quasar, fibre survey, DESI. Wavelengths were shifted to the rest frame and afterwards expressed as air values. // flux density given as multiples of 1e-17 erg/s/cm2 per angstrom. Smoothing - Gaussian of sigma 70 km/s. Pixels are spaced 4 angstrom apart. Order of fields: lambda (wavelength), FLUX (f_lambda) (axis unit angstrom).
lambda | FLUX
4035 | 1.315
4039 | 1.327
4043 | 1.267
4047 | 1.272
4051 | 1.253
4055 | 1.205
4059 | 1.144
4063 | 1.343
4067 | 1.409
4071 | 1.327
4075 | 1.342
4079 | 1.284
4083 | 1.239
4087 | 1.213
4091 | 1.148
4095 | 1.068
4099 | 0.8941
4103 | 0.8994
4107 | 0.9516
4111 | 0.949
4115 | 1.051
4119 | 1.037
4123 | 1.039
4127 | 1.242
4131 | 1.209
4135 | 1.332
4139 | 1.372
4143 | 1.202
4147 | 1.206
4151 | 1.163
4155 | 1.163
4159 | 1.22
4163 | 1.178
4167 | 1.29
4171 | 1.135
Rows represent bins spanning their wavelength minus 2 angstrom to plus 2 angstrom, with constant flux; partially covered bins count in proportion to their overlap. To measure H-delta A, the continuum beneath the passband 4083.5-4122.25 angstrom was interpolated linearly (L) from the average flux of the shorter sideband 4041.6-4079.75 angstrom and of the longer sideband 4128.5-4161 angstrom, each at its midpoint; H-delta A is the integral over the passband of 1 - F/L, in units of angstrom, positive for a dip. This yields 7.0 angstrom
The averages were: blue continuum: 1.28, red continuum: 1.23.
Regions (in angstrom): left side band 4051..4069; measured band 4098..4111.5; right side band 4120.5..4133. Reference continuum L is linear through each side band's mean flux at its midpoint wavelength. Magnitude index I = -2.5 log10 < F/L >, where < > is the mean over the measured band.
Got 0.28 mag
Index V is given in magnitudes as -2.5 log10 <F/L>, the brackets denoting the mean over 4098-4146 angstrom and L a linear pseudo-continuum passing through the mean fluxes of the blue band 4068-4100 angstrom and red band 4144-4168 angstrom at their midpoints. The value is 0.09 mag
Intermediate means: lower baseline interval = 1.21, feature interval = 1.1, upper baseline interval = 1.2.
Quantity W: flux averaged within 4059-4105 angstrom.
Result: 1.19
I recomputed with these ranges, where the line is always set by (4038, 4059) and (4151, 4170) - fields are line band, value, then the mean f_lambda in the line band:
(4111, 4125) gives 0.19 mag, 1.03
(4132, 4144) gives -0.08 mag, 1.3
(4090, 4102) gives 0.21 mag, 1.02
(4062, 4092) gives -0.04 mag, 1.29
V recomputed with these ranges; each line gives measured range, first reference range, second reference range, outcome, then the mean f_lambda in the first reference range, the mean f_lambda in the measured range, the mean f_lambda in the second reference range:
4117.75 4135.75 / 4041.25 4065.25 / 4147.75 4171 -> 0.04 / 1.25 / 1.17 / 1.2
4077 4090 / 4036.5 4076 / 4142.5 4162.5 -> 0.02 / 1.29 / 1.24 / 1.19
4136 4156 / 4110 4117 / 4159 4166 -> -0.08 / 1.01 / 1.23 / 1.21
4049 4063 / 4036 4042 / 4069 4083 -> 0.08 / 1.31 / 1.22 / 1.31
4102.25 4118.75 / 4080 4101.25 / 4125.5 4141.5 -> 0.22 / 1.12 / 0.975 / 1.29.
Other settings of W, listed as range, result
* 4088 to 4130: 1.04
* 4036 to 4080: 1.29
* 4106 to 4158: 1.15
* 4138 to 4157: 1.21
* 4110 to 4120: 1.02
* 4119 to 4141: 1.22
